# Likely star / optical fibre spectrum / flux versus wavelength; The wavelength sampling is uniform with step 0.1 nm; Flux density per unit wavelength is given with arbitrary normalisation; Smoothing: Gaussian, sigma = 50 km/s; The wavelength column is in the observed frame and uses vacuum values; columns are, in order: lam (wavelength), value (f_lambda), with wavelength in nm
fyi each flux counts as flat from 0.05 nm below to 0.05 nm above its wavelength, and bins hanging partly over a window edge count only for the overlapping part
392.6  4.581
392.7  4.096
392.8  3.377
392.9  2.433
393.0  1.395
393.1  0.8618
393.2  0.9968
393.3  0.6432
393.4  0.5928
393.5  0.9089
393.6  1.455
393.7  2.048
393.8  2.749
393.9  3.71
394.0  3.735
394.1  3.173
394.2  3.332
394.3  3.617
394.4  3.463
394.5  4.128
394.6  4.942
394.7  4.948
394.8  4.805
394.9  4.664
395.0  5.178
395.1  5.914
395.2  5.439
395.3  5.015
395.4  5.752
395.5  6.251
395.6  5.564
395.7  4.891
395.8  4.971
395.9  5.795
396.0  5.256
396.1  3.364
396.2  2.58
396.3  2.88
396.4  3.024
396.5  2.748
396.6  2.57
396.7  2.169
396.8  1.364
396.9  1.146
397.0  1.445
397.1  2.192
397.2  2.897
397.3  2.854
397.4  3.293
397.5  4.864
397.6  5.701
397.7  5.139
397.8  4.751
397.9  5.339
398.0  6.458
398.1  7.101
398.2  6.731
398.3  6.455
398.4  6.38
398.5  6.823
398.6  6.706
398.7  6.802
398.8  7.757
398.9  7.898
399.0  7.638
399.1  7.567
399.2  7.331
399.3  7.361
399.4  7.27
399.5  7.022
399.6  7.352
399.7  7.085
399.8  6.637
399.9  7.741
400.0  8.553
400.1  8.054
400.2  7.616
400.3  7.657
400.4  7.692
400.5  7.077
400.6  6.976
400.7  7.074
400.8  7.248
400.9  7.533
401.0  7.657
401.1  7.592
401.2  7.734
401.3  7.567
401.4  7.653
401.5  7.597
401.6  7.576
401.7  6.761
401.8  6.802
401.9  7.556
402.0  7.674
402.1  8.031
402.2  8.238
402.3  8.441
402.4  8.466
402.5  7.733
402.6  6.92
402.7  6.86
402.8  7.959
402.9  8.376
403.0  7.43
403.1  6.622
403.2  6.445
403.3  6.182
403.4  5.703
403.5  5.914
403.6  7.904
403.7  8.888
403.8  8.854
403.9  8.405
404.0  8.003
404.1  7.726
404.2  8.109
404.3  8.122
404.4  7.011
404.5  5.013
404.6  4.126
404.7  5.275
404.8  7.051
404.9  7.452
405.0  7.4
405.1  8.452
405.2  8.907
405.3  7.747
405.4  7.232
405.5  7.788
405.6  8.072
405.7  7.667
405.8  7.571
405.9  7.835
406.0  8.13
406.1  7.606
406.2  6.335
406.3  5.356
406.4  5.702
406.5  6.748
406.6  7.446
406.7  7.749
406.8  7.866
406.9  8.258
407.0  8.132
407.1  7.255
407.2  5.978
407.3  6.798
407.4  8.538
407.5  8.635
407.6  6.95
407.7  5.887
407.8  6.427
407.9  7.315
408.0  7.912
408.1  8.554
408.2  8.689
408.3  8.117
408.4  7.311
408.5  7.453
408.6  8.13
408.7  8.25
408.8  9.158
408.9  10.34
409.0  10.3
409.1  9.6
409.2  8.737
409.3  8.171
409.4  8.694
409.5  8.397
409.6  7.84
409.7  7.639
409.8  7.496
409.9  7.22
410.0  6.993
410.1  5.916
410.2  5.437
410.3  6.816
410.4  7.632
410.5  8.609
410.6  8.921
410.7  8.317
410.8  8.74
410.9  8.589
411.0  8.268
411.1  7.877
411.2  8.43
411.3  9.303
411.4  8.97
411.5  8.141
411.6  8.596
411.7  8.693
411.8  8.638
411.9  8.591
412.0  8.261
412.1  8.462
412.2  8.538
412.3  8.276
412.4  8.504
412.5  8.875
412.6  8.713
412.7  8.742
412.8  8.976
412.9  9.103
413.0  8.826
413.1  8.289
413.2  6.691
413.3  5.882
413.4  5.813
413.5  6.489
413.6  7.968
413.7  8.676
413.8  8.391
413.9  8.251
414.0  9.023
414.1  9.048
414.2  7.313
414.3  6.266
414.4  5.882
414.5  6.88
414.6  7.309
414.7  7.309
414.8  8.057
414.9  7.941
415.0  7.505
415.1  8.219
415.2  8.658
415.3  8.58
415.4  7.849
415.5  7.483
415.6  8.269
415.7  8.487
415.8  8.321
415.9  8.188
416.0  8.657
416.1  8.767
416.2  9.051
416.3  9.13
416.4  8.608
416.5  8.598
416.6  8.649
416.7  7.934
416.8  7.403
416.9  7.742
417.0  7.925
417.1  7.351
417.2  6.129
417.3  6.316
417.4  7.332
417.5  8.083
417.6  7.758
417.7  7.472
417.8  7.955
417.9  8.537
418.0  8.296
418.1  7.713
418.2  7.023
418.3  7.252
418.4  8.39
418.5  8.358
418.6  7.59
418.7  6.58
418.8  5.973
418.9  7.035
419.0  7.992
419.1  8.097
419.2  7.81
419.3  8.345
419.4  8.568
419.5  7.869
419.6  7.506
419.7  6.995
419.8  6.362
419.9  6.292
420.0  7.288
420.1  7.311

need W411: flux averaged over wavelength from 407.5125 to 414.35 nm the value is 8.08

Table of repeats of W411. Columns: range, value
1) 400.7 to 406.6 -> 7.36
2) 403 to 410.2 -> 7.53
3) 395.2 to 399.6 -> 5.08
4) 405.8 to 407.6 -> 7.31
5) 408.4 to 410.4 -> 8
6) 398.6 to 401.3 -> 7.45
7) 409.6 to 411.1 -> 7.63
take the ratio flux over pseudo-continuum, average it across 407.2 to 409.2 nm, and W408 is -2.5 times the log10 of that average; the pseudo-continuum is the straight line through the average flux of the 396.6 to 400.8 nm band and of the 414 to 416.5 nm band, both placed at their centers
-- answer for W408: -0.133 mag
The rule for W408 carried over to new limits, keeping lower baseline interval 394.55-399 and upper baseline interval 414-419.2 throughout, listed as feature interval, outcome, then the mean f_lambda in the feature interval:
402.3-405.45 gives -0.24 mag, 7.32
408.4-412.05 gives -0.20 mag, 8.24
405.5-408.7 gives -0.17 mag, 7.45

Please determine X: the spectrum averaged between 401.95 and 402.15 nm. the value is 7.85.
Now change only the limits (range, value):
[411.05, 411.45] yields 8.64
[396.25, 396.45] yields 2.95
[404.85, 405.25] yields 8.05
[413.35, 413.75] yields 7.24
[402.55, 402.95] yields 7.53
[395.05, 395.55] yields 5.67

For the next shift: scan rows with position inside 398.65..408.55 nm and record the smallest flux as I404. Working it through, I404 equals 4.126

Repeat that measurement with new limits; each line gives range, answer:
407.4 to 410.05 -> 5.887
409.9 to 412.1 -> 5.437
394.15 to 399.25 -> 1.146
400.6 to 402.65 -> 6.761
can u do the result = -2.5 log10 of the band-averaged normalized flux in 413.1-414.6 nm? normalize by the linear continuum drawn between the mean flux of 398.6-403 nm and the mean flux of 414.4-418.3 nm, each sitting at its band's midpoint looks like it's 0.07 mag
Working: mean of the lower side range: 7.53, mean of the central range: 7.36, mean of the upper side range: 7.9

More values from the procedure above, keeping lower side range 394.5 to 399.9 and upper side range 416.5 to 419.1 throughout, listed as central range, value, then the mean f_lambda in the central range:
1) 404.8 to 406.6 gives -0.198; 7.4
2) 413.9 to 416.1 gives -0.092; 7.9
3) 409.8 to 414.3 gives -0.167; 8.06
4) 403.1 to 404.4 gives -0.246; 7.47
